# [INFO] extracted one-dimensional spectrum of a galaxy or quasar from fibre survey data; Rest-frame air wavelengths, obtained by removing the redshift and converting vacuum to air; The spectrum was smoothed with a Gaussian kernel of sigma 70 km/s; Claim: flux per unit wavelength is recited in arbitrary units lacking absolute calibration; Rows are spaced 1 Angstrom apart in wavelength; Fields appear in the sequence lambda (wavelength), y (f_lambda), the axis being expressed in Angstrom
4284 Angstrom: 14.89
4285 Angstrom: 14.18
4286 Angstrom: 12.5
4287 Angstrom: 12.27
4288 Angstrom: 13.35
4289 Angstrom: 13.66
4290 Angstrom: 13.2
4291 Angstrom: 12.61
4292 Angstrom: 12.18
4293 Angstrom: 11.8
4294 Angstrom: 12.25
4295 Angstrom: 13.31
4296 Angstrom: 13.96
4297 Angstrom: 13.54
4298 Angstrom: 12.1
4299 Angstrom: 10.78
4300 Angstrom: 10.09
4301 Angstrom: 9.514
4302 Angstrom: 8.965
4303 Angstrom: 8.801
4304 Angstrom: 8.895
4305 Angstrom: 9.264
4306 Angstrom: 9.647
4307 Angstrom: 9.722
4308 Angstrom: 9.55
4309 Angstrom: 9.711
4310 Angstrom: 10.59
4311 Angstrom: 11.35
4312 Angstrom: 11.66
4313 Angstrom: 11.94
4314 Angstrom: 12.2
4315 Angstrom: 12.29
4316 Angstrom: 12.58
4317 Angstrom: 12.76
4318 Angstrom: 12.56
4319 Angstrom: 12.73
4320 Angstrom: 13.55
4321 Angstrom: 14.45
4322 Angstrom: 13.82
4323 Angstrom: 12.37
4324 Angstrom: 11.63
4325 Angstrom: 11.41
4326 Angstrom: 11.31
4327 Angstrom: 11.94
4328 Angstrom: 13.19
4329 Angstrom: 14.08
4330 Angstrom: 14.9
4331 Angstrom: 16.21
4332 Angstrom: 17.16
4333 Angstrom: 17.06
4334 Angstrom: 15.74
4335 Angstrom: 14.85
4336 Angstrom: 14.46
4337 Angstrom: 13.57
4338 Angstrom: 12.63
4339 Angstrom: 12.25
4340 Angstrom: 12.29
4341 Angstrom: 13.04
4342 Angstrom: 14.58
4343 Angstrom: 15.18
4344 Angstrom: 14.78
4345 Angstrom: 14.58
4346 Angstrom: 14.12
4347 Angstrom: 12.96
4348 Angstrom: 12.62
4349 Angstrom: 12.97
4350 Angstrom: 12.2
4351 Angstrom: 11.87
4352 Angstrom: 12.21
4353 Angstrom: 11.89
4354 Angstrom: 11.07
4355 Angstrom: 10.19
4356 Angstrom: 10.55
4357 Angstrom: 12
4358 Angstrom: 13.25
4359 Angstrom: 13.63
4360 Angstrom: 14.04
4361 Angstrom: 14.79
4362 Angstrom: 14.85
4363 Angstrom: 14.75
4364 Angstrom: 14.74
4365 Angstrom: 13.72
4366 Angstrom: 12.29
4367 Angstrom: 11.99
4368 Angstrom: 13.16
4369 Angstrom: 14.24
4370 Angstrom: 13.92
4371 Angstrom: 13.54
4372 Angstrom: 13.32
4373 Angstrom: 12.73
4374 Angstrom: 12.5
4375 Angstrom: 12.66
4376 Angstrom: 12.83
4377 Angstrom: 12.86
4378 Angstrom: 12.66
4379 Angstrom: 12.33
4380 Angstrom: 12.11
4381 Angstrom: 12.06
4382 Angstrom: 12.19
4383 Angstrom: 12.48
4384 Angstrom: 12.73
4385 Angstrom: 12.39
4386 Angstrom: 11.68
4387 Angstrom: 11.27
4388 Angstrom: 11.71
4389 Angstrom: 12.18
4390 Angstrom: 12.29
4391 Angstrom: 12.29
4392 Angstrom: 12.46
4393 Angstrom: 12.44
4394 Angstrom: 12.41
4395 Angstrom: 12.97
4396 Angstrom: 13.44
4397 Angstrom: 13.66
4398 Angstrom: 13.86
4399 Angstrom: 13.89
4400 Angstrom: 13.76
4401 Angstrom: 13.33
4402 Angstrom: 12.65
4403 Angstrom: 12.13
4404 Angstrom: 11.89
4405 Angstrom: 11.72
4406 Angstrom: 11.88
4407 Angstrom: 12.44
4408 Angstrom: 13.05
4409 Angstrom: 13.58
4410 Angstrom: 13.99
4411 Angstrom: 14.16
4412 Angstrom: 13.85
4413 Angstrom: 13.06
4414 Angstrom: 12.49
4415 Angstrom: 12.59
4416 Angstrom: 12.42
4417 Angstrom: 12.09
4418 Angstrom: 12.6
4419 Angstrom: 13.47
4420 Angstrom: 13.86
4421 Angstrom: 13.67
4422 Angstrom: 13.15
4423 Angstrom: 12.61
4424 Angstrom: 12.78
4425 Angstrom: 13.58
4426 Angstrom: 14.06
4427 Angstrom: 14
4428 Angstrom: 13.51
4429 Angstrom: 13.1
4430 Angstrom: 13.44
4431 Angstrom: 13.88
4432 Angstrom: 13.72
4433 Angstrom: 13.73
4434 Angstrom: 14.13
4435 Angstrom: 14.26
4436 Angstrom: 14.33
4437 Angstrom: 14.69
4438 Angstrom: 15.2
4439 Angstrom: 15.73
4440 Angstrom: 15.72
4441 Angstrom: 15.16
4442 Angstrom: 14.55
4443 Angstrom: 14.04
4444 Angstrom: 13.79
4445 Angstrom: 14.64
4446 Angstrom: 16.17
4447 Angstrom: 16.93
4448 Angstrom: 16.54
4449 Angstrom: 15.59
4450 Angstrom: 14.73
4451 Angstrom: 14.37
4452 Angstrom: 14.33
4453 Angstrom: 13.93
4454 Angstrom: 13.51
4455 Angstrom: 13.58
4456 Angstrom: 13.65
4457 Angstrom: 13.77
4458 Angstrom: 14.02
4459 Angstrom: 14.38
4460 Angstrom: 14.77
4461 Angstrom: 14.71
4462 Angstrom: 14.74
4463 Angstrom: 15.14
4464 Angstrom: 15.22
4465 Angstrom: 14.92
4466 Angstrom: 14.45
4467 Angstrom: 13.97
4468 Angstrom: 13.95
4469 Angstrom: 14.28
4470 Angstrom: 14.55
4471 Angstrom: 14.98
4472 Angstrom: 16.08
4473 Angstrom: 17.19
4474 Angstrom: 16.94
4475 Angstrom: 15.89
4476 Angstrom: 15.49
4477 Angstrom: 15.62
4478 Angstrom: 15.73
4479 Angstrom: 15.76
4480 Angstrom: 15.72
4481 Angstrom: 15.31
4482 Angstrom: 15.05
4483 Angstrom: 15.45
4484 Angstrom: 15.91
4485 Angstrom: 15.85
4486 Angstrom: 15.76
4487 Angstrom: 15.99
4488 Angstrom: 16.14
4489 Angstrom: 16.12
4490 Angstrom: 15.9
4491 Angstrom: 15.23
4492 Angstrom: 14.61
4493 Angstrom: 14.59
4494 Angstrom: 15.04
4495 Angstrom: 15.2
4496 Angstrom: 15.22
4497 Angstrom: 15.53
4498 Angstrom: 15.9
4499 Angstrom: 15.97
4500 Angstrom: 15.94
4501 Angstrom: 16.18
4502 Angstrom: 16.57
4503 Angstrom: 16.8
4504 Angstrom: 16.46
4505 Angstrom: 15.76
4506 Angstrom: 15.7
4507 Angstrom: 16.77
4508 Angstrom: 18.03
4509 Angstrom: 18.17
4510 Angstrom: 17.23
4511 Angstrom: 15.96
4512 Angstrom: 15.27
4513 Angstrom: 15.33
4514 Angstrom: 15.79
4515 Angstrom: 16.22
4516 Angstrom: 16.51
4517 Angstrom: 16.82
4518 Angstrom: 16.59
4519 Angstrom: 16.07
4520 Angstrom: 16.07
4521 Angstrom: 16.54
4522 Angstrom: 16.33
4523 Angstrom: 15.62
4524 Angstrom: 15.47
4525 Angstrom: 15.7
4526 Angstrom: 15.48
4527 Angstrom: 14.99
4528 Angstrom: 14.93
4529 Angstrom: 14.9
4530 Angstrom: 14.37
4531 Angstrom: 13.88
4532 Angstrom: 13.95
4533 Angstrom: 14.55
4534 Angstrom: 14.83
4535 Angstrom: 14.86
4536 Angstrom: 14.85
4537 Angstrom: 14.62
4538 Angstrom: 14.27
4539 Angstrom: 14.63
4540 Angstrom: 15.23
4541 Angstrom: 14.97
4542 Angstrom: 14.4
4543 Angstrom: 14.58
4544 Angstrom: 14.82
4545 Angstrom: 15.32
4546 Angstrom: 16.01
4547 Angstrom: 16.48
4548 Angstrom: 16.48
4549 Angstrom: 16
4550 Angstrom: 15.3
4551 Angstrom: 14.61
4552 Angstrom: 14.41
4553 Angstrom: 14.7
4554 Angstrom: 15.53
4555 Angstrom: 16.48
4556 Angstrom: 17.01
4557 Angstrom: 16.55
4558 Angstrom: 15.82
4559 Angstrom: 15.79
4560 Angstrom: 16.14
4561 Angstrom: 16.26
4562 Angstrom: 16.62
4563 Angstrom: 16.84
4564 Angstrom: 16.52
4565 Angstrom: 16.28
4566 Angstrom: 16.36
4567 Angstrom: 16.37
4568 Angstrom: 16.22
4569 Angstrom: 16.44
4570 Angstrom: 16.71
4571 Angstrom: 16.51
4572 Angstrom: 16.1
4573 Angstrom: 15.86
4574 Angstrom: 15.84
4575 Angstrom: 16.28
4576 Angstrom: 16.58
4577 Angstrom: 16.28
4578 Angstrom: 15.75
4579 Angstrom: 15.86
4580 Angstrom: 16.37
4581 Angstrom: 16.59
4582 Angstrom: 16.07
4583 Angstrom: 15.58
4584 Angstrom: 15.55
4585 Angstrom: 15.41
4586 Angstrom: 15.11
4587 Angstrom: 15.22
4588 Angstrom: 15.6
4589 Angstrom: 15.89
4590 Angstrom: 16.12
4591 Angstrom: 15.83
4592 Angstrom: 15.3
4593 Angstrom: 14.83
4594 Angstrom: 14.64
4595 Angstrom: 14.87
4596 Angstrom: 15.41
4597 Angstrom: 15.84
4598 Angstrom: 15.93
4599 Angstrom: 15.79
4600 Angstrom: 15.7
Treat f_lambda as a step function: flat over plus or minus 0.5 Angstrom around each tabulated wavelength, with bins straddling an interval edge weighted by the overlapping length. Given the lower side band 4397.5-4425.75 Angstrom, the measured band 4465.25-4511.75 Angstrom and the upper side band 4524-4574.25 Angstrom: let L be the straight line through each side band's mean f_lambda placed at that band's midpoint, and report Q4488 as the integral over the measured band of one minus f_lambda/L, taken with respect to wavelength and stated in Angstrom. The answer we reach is -4.3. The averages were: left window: 13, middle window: 15.8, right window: 15.5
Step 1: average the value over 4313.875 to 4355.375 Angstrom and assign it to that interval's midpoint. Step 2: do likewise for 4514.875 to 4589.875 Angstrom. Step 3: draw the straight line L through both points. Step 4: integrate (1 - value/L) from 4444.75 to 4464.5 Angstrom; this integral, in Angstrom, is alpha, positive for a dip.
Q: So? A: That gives -0.16 Angstrom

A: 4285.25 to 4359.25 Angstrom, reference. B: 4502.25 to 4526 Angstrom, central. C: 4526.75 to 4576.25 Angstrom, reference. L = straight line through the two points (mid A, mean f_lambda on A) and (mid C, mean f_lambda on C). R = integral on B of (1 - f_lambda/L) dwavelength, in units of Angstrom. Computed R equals -2.0 Angstrom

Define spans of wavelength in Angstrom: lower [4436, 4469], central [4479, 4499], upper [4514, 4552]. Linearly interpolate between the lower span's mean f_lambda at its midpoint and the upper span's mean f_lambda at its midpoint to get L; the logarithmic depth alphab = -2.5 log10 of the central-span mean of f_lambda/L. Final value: -0.038 mag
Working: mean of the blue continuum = 14.7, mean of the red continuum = 15.3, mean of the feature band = 15.5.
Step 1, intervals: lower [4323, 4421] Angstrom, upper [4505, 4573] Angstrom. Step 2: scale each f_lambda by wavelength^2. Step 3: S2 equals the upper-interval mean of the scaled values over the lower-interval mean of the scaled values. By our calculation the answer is 1.30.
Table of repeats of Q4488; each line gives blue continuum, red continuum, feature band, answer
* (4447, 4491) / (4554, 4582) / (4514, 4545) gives 1.2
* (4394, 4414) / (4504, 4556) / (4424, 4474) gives -2.1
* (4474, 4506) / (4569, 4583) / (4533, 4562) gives 1.2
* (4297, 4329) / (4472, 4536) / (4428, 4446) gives -0.2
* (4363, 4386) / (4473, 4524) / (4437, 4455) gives -0.3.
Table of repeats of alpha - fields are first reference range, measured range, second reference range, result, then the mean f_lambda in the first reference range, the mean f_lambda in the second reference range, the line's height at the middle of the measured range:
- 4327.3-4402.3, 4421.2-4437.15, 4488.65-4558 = 0.6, 13.2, 15.6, 14.2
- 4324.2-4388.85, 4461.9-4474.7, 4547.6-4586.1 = -0.4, 13.2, 16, 14.7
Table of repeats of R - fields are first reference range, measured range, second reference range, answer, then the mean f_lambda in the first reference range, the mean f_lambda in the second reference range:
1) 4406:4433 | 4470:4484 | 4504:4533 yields -0.9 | 13.3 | 15.9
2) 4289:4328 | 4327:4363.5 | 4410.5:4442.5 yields -3.9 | 11.7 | 13.7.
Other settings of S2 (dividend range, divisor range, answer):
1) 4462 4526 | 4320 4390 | 1.28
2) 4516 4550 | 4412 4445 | 1.17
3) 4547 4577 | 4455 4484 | 1.11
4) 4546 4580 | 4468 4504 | 1.06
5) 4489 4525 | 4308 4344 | 1.32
